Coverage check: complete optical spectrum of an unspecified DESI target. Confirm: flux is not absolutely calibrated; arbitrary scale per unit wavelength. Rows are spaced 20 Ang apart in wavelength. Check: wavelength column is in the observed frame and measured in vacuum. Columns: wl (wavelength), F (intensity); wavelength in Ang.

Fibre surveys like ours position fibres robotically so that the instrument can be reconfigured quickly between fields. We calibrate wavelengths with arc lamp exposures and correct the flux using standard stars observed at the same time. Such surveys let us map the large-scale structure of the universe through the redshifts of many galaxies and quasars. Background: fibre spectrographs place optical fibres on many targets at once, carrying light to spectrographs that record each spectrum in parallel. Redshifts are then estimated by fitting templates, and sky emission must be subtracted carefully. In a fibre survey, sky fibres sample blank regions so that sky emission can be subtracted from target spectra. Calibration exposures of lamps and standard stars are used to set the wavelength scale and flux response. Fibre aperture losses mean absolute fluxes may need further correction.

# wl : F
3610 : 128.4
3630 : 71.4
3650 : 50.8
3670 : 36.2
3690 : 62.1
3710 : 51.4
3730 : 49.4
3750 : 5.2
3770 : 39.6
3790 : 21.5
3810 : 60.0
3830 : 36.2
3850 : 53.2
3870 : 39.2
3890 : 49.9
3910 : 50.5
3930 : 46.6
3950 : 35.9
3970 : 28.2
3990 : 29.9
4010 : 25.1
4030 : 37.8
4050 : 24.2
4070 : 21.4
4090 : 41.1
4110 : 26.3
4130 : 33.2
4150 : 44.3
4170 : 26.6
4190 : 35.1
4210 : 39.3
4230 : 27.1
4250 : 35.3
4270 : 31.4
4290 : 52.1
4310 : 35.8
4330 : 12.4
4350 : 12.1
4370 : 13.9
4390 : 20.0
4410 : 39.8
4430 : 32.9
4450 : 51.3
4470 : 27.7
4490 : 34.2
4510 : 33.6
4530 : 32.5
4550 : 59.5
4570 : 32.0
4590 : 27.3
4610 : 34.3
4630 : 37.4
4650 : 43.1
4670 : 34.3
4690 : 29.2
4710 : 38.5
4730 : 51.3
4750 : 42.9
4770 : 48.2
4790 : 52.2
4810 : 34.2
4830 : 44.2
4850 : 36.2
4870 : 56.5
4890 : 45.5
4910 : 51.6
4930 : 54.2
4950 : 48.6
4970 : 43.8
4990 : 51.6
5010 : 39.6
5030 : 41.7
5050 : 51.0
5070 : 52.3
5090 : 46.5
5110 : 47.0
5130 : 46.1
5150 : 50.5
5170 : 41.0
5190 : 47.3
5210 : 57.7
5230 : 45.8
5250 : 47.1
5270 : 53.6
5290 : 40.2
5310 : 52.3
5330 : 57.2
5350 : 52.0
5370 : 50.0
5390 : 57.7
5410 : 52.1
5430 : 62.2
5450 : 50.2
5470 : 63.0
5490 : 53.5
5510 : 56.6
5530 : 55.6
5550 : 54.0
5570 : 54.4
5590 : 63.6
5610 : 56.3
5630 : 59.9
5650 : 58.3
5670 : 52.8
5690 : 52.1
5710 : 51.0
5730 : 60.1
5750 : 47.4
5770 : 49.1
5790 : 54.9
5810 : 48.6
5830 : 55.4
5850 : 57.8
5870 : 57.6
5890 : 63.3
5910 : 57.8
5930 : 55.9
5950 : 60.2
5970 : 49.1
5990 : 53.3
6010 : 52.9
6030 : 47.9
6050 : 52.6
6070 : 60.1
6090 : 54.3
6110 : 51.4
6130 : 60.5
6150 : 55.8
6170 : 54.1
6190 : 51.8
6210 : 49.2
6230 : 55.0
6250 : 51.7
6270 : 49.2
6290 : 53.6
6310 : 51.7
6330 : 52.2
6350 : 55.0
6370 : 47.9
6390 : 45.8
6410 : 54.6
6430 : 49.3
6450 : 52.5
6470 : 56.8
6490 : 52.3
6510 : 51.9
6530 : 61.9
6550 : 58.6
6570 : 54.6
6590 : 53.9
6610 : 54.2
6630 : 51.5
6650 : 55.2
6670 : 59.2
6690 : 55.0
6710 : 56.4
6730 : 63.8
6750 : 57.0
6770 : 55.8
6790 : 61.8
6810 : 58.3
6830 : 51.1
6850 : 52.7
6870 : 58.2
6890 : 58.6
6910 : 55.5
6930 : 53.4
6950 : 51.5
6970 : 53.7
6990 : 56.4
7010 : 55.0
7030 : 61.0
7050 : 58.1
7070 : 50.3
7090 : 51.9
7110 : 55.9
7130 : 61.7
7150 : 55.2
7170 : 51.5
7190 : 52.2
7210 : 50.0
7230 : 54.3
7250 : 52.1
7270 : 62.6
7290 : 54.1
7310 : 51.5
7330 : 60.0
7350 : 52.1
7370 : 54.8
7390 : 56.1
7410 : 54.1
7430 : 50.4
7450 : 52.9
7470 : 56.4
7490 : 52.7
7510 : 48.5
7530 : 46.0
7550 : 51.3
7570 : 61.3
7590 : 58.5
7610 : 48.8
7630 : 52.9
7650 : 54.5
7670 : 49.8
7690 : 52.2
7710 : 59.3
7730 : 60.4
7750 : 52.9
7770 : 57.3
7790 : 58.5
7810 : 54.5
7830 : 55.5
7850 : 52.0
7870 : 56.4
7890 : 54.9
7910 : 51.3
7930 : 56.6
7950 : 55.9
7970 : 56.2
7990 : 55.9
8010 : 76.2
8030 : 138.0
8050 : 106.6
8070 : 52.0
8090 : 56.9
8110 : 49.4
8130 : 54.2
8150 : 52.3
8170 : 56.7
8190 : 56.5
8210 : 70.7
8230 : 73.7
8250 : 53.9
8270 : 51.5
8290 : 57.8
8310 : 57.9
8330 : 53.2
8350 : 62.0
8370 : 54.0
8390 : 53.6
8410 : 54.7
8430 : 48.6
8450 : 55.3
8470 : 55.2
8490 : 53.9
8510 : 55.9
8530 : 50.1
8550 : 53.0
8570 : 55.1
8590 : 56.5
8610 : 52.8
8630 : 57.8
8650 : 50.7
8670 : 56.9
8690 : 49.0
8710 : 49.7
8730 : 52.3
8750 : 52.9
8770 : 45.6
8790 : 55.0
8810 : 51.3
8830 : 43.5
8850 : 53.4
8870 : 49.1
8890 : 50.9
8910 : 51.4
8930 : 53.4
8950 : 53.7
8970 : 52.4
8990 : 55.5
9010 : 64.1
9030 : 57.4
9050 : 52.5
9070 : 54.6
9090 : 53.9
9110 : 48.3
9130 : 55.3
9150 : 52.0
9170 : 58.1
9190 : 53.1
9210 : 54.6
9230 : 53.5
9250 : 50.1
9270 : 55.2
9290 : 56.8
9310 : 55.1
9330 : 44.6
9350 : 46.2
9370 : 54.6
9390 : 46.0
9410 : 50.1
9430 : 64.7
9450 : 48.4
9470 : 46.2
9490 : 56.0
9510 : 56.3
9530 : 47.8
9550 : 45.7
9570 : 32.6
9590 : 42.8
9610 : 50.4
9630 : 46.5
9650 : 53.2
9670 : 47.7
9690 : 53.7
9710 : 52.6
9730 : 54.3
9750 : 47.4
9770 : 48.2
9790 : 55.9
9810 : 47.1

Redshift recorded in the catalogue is 0.22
